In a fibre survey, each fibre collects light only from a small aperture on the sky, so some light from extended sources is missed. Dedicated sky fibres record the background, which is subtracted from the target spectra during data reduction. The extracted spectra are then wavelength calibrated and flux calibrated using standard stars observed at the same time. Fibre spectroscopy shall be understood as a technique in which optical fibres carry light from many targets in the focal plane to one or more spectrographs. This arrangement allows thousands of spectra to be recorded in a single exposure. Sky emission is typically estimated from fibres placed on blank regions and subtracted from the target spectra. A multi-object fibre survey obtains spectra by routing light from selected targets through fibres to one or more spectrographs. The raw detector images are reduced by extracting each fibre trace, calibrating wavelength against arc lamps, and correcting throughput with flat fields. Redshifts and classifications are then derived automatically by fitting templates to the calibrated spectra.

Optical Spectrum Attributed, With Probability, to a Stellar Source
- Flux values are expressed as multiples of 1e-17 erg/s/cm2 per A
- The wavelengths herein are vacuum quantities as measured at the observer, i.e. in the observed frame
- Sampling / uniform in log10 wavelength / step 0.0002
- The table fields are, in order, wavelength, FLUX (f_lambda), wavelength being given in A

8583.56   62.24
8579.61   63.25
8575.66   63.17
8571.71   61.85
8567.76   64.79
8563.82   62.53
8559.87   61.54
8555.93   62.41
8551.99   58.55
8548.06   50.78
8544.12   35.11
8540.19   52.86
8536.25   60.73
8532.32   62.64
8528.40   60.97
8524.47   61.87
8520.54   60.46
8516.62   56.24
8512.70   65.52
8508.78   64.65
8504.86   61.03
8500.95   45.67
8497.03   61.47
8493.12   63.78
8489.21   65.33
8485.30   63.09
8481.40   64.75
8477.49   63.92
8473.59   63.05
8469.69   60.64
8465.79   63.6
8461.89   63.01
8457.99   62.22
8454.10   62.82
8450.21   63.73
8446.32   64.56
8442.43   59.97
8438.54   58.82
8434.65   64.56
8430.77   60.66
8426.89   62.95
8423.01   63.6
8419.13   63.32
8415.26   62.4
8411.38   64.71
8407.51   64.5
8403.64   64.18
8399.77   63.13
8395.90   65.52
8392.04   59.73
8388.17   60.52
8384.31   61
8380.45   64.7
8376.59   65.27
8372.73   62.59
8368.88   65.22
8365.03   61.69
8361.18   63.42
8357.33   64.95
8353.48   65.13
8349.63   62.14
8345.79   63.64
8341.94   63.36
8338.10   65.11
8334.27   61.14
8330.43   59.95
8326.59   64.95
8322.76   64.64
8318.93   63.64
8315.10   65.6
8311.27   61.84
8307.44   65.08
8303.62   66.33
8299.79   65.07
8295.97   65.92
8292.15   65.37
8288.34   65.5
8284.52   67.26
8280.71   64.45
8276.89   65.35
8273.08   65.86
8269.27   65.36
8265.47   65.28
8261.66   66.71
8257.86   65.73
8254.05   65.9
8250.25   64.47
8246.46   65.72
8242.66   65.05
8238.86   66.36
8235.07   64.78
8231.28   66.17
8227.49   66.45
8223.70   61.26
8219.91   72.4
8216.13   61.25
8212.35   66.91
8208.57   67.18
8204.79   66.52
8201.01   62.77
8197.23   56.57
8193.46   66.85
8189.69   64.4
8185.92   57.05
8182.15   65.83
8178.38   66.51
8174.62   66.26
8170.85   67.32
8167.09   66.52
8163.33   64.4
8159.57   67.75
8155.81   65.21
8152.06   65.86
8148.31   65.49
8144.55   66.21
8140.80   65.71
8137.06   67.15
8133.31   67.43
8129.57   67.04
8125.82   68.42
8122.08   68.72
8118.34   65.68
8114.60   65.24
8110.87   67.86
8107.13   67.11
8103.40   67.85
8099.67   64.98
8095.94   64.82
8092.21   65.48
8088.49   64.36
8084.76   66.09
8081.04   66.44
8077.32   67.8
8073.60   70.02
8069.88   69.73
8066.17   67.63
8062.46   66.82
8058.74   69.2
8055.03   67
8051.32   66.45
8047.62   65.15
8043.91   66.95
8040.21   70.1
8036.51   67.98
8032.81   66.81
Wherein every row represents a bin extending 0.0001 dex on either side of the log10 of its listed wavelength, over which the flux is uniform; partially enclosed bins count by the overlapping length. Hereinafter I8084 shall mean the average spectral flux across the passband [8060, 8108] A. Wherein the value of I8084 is 66.9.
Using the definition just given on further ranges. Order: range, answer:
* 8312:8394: 63.2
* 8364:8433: 63.1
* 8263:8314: 65.3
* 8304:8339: 63.6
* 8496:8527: 59.6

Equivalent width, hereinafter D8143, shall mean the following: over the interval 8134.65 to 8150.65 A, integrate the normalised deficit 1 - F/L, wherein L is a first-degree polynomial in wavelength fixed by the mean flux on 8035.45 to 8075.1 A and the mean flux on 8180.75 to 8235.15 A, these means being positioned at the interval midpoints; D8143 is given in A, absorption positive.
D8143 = -0.1 A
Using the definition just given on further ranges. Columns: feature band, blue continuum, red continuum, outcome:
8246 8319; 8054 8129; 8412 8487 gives -0.7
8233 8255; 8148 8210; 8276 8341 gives -0.2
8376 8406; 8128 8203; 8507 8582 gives -0.6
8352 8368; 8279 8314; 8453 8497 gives 0.2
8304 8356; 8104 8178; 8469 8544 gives -0.2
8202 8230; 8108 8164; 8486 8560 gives -0.4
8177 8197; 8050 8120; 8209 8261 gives 0.8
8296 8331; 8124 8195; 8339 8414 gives -0.1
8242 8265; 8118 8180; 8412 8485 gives -0.1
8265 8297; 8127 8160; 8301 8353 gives -0.6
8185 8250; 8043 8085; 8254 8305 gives 1.5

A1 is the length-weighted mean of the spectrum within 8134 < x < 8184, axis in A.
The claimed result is 66.2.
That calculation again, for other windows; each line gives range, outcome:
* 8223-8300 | 65.5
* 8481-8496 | 64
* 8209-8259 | 65.6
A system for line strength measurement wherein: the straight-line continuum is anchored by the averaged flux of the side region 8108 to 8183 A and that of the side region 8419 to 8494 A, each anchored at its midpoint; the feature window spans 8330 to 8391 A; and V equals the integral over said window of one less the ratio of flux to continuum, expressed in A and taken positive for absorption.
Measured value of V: 0.8 A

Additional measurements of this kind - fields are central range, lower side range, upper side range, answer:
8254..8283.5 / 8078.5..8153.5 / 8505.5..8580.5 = -0.8 A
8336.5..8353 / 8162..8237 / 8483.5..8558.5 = -0.4 A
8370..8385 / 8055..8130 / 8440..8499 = 0.1 A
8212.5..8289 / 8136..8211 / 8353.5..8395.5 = -1.5 A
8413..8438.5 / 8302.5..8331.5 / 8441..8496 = 0.3 A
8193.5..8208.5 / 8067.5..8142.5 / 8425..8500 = 0.6 A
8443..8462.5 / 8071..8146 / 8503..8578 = -0.7 A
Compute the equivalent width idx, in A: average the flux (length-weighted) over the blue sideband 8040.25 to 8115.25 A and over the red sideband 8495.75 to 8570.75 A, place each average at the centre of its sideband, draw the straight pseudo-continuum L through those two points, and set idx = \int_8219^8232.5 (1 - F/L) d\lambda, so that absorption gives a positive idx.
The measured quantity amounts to -0.4 A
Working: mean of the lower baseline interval 67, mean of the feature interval 66.1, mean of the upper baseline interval 58.4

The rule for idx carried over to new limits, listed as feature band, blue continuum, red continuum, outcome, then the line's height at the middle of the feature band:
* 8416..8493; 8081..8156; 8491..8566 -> -3.95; 59.8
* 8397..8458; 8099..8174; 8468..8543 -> -0.98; 61.9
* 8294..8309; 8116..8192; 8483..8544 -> -0.53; 63.4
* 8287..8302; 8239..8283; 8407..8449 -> -0.13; 64.9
